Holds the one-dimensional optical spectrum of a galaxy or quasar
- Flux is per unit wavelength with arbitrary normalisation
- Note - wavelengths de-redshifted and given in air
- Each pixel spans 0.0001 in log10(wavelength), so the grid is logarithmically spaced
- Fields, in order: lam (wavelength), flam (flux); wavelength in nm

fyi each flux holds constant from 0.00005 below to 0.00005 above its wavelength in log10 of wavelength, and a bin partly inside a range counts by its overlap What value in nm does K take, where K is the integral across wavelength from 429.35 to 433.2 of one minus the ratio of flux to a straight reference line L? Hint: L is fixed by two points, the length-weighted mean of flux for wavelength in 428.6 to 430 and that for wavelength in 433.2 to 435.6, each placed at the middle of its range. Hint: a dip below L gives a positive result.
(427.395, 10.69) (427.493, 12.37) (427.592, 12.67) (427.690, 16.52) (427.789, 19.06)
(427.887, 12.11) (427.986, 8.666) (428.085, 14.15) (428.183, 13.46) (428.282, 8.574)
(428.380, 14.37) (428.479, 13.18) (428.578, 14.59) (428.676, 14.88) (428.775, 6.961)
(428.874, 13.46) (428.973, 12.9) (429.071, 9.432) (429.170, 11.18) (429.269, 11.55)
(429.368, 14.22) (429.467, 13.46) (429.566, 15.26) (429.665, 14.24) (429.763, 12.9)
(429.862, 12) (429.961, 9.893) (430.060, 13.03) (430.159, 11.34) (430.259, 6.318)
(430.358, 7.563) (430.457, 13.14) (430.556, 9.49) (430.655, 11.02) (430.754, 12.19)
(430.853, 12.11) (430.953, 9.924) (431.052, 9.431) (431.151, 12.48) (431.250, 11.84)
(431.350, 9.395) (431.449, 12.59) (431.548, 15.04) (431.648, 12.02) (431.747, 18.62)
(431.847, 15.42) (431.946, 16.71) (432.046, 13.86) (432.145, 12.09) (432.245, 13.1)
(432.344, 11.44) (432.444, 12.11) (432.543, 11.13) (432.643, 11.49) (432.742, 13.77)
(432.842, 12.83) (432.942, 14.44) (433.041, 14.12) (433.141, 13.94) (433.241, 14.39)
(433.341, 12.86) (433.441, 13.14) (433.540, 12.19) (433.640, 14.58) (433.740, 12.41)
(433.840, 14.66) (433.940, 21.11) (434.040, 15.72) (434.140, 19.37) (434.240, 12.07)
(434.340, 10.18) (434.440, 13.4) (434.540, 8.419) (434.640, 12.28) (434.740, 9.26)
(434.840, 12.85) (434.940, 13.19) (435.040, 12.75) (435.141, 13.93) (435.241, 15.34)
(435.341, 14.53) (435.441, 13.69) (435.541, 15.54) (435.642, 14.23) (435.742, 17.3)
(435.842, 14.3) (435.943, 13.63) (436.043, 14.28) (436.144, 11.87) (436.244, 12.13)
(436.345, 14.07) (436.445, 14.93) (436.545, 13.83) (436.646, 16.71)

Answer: 0.13 nm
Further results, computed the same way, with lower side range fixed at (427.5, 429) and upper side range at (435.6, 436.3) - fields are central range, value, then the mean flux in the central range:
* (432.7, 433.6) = 0.01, 13.5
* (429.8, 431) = 0.23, 10.7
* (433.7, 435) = 0.03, 13.5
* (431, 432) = 0.00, 13.3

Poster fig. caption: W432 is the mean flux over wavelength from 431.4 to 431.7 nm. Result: 13.3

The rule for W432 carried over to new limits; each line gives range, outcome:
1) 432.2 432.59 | 12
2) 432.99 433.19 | 14.1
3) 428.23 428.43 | 11.5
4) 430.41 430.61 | 11.3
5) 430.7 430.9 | 12.1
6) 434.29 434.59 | 10.7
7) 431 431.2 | 11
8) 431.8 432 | 16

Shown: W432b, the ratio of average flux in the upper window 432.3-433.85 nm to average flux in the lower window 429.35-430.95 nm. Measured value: 1.1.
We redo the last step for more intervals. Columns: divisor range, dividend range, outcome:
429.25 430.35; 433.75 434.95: 1.12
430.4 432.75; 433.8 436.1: 1.12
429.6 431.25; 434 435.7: 1.20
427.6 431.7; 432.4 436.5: 1.13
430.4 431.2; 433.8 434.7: 1.26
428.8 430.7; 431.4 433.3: 1.17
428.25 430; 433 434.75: 1.10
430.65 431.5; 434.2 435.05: 1.03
